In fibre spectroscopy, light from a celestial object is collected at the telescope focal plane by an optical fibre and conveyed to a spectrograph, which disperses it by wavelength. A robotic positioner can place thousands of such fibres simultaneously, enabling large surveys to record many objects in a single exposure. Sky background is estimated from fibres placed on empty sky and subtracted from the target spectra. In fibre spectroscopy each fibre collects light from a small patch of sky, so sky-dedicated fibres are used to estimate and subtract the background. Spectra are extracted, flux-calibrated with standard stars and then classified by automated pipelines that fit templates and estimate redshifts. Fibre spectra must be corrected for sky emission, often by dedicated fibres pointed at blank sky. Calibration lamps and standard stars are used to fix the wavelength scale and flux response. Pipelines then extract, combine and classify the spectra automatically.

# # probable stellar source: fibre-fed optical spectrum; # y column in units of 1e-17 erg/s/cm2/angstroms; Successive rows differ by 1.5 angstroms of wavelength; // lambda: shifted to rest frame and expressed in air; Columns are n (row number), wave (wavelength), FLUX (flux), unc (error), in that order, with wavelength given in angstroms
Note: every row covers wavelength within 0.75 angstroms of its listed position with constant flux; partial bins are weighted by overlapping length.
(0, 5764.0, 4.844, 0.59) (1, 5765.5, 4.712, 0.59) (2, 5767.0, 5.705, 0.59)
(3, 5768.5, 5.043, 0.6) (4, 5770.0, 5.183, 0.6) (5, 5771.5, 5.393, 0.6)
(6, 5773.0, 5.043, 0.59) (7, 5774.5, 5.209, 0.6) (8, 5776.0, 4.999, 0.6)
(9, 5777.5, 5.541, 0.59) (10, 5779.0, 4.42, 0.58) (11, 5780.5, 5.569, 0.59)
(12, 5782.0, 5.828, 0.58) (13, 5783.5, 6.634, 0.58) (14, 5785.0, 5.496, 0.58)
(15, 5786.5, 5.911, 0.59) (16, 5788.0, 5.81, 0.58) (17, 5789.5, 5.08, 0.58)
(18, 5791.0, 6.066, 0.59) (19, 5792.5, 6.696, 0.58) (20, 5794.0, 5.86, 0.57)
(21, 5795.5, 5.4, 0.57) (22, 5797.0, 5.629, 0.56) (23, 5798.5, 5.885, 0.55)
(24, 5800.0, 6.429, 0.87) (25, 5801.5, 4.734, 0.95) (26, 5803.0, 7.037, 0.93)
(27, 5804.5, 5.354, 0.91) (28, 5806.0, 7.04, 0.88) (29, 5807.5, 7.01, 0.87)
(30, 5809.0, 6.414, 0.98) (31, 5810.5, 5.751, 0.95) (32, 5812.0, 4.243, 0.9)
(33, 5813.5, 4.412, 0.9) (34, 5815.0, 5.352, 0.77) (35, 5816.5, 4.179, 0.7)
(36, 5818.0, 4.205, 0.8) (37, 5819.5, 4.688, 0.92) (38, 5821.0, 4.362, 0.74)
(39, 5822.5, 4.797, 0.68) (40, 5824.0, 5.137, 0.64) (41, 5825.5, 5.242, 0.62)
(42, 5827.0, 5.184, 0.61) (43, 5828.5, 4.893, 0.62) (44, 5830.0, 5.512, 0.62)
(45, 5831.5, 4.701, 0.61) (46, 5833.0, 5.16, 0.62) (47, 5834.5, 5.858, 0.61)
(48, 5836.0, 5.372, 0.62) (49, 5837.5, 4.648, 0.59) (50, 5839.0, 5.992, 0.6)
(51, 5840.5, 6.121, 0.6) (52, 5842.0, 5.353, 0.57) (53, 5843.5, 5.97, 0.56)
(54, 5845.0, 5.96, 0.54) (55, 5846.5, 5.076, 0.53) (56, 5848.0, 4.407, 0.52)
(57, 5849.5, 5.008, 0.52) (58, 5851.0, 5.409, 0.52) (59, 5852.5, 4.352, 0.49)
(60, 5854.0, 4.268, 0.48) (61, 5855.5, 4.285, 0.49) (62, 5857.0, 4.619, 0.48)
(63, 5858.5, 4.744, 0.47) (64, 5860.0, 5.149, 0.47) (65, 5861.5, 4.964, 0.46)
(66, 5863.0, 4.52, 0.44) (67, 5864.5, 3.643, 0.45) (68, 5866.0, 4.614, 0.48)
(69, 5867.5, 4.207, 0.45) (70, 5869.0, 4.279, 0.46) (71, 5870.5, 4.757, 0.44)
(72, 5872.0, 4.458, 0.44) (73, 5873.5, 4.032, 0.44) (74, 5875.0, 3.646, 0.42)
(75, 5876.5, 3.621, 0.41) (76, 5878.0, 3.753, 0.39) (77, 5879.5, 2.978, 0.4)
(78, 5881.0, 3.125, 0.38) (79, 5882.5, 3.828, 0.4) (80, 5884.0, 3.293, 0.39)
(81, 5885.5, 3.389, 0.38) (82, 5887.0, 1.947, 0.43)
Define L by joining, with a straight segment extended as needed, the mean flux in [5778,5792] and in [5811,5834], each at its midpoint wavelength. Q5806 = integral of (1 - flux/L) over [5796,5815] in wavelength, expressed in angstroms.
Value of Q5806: -2.2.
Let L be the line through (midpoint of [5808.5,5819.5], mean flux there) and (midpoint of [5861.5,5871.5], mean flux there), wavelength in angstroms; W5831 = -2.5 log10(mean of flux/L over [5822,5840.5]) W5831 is -0.12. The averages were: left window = 4.89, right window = 4.39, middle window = 5.25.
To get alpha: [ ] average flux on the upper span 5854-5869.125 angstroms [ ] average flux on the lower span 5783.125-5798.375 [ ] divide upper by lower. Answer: 0.77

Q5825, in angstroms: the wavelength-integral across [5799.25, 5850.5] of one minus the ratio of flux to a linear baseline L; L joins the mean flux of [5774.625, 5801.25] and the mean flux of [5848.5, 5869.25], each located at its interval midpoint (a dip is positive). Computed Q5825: -2.3 angstroms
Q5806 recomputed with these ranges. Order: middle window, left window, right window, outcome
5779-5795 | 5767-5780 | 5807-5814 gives -1.6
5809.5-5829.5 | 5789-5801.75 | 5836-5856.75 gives 2.4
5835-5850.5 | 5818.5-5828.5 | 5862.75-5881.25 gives -3.0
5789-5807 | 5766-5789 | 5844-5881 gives -2.7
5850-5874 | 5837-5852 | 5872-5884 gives -0.5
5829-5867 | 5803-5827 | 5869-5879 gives -3.6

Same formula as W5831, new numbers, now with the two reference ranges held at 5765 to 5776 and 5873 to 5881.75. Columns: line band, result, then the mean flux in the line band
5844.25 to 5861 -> -0.236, 4.85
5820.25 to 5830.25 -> -0.157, 4.99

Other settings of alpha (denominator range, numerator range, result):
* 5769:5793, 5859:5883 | 0.74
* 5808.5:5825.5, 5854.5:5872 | 0.93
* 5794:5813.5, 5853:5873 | 0.77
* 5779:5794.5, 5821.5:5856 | 0.89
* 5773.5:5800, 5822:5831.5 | 0.90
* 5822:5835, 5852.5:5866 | 0.88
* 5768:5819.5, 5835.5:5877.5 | 0.86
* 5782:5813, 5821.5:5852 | 0.89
